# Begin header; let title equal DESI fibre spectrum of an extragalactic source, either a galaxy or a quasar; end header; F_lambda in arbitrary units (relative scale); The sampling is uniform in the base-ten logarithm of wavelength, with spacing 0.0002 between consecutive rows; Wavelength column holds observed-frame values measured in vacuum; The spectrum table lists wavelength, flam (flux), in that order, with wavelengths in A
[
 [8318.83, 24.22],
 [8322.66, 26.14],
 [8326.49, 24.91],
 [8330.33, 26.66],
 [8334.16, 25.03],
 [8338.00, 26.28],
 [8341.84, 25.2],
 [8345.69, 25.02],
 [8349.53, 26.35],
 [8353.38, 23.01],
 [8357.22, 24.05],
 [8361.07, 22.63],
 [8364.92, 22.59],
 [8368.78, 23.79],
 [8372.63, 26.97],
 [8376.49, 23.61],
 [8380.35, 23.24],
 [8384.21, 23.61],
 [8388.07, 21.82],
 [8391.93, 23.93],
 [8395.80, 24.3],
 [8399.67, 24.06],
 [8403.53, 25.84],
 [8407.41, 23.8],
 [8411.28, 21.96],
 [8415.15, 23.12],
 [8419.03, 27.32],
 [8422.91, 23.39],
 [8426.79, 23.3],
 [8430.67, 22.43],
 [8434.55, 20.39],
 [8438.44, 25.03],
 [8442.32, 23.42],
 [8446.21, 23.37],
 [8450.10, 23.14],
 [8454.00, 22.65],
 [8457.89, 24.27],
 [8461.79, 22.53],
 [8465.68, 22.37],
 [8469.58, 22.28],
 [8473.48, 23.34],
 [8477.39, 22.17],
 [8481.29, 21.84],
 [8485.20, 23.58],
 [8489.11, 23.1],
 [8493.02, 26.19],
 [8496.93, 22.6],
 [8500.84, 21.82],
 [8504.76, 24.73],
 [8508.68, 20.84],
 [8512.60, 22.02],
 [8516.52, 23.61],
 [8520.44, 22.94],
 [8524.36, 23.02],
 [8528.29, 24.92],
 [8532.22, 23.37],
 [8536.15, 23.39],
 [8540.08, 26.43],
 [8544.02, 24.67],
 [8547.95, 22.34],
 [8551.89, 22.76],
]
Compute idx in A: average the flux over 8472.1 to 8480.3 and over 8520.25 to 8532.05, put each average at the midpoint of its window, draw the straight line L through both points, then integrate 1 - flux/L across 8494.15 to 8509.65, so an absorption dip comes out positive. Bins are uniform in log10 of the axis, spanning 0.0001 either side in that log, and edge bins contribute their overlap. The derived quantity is 0.2 A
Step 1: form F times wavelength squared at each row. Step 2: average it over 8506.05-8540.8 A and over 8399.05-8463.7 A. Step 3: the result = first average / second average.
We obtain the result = 1.0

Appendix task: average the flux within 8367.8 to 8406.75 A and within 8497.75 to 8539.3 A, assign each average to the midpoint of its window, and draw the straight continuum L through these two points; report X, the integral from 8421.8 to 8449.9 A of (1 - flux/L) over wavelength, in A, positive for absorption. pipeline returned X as 0.84 A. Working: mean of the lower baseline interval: 24.1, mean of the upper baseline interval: 23.2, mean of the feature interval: 23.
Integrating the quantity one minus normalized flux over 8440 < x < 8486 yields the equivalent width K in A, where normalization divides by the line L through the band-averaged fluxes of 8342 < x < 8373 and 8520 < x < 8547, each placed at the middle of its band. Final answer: 2.4 A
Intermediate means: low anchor 24.2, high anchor 24.1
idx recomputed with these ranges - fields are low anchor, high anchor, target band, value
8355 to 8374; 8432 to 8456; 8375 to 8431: -0.7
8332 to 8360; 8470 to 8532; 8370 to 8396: 0.6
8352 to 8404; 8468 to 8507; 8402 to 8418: -0.2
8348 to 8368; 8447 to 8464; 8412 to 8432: -0.4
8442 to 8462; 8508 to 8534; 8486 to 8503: -0.2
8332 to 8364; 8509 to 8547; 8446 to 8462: 0.5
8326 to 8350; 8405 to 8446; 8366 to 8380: 0.2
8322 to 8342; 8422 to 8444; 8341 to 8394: 1.7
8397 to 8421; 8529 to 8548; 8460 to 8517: 3.4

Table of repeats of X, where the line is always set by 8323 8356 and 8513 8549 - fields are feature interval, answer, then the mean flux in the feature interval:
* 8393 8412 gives 0.5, 24.1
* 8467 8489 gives 1.4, 22.7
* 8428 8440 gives 1.0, 22.6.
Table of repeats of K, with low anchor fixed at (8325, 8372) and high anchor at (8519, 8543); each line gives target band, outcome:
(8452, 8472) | 1.20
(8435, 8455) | 0.84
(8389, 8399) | 0.27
